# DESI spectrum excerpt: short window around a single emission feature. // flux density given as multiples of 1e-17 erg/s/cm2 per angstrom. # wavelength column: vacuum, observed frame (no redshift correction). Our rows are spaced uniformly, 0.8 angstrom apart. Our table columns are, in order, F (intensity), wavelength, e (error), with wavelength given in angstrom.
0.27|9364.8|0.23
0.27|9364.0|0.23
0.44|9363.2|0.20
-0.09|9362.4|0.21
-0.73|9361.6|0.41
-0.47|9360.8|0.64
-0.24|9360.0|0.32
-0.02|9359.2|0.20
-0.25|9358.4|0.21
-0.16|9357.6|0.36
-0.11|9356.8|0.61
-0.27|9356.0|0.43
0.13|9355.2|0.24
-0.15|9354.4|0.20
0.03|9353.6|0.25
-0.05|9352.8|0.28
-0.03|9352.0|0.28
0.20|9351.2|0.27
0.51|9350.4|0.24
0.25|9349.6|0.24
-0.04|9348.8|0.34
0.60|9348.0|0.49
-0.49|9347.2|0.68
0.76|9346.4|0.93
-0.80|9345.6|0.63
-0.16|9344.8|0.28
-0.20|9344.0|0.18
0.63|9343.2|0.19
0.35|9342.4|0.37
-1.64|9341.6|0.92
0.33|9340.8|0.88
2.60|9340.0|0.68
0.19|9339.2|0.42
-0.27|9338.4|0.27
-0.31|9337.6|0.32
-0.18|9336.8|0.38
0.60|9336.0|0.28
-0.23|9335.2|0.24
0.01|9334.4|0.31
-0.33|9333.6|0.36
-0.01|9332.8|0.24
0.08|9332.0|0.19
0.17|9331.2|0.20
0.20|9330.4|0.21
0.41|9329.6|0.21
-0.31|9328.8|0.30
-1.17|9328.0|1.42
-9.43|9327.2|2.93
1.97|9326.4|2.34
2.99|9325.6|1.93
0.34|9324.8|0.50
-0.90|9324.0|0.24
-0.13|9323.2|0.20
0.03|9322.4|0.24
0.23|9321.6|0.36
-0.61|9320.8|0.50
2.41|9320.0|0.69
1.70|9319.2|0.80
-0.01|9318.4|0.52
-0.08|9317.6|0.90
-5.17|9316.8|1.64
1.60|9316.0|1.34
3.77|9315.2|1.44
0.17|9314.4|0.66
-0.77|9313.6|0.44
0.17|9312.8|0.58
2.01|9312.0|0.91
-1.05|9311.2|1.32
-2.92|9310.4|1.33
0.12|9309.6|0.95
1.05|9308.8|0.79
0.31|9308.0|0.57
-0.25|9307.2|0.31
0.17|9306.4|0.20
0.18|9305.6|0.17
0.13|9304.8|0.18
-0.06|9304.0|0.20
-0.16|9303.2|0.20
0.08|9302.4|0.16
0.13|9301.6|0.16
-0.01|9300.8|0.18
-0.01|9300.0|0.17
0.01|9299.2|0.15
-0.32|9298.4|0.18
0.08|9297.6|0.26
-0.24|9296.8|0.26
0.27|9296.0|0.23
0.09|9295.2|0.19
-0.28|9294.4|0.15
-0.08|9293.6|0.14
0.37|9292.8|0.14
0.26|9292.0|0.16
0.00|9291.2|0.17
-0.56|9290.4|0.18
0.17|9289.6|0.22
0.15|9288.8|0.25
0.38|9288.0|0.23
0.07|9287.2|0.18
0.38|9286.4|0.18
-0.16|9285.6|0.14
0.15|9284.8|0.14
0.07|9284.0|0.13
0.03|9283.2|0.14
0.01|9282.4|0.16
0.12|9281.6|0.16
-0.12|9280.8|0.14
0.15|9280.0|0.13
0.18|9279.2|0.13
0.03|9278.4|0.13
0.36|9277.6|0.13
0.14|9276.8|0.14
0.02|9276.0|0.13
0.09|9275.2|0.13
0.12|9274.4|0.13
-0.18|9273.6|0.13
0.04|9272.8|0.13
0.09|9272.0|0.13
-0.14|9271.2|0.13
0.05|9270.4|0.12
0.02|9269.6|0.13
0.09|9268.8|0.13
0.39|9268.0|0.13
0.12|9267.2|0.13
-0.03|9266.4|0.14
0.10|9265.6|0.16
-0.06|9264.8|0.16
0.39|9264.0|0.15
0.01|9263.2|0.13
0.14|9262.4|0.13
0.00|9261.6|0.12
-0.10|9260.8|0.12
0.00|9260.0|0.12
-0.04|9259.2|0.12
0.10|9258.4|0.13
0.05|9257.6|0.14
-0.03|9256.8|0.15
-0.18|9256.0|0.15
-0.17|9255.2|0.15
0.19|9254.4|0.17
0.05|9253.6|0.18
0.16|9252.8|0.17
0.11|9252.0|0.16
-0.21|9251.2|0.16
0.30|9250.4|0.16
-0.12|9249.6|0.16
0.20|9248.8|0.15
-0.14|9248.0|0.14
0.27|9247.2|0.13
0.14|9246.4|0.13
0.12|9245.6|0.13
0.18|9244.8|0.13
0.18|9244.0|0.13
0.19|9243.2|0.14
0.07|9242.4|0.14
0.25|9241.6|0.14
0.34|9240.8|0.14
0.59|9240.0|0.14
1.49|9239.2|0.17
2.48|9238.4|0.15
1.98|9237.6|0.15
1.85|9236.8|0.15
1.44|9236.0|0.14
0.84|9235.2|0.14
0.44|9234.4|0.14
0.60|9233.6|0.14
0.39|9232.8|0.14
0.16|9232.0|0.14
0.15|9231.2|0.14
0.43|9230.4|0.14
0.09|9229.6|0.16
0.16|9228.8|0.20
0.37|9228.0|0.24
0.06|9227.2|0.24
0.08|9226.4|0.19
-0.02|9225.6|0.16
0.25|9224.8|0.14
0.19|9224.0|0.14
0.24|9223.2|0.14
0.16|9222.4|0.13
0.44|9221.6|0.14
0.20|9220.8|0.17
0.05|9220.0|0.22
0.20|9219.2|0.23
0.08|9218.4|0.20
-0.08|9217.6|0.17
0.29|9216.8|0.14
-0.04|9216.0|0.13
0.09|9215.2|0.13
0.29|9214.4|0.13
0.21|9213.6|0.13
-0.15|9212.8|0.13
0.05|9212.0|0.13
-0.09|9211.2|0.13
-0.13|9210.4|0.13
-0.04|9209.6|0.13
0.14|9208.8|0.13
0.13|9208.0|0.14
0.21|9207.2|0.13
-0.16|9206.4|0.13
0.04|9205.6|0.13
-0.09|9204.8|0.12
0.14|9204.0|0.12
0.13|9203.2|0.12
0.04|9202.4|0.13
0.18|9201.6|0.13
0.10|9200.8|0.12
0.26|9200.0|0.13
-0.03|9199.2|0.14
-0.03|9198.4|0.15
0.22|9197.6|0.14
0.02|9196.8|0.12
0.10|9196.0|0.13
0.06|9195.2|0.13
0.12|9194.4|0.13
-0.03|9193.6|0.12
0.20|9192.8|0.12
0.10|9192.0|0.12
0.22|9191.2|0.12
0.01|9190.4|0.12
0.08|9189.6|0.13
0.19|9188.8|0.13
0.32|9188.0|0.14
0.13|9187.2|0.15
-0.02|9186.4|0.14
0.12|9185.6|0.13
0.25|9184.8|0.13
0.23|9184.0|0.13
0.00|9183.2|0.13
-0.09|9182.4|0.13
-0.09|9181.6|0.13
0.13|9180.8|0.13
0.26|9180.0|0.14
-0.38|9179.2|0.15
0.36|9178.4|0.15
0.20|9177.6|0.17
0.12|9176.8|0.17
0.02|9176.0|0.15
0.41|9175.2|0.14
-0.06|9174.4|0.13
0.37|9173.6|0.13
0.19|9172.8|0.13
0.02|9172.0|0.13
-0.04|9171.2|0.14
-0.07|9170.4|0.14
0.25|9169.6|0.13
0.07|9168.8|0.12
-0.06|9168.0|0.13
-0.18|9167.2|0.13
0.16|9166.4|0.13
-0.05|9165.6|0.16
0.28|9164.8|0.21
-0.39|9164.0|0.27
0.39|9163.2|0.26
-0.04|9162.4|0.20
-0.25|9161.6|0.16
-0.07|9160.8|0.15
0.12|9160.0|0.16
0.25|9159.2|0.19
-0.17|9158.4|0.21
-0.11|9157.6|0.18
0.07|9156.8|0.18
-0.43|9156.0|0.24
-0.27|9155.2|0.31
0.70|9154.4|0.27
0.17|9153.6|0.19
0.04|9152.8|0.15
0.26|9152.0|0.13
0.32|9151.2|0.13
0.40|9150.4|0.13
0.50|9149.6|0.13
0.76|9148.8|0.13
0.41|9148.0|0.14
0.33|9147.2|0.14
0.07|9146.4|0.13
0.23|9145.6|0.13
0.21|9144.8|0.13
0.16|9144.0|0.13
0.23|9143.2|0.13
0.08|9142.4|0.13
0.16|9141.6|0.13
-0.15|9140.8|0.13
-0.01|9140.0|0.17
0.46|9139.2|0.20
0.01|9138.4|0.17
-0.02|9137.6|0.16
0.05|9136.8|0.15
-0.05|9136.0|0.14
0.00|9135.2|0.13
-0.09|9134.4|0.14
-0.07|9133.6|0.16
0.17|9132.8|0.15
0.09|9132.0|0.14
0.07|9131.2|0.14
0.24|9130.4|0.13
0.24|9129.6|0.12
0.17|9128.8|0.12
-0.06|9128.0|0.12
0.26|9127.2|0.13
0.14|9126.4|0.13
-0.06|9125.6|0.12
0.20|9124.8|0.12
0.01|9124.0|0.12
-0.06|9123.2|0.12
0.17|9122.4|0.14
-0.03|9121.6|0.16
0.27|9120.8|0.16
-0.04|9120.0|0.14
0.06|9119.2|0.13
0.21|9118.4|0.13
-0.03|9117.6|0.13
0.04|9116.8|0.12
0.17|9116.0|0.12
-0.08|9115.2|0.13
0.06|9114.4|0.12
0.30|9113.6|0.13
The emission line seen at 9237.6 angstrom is [O III] 5007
